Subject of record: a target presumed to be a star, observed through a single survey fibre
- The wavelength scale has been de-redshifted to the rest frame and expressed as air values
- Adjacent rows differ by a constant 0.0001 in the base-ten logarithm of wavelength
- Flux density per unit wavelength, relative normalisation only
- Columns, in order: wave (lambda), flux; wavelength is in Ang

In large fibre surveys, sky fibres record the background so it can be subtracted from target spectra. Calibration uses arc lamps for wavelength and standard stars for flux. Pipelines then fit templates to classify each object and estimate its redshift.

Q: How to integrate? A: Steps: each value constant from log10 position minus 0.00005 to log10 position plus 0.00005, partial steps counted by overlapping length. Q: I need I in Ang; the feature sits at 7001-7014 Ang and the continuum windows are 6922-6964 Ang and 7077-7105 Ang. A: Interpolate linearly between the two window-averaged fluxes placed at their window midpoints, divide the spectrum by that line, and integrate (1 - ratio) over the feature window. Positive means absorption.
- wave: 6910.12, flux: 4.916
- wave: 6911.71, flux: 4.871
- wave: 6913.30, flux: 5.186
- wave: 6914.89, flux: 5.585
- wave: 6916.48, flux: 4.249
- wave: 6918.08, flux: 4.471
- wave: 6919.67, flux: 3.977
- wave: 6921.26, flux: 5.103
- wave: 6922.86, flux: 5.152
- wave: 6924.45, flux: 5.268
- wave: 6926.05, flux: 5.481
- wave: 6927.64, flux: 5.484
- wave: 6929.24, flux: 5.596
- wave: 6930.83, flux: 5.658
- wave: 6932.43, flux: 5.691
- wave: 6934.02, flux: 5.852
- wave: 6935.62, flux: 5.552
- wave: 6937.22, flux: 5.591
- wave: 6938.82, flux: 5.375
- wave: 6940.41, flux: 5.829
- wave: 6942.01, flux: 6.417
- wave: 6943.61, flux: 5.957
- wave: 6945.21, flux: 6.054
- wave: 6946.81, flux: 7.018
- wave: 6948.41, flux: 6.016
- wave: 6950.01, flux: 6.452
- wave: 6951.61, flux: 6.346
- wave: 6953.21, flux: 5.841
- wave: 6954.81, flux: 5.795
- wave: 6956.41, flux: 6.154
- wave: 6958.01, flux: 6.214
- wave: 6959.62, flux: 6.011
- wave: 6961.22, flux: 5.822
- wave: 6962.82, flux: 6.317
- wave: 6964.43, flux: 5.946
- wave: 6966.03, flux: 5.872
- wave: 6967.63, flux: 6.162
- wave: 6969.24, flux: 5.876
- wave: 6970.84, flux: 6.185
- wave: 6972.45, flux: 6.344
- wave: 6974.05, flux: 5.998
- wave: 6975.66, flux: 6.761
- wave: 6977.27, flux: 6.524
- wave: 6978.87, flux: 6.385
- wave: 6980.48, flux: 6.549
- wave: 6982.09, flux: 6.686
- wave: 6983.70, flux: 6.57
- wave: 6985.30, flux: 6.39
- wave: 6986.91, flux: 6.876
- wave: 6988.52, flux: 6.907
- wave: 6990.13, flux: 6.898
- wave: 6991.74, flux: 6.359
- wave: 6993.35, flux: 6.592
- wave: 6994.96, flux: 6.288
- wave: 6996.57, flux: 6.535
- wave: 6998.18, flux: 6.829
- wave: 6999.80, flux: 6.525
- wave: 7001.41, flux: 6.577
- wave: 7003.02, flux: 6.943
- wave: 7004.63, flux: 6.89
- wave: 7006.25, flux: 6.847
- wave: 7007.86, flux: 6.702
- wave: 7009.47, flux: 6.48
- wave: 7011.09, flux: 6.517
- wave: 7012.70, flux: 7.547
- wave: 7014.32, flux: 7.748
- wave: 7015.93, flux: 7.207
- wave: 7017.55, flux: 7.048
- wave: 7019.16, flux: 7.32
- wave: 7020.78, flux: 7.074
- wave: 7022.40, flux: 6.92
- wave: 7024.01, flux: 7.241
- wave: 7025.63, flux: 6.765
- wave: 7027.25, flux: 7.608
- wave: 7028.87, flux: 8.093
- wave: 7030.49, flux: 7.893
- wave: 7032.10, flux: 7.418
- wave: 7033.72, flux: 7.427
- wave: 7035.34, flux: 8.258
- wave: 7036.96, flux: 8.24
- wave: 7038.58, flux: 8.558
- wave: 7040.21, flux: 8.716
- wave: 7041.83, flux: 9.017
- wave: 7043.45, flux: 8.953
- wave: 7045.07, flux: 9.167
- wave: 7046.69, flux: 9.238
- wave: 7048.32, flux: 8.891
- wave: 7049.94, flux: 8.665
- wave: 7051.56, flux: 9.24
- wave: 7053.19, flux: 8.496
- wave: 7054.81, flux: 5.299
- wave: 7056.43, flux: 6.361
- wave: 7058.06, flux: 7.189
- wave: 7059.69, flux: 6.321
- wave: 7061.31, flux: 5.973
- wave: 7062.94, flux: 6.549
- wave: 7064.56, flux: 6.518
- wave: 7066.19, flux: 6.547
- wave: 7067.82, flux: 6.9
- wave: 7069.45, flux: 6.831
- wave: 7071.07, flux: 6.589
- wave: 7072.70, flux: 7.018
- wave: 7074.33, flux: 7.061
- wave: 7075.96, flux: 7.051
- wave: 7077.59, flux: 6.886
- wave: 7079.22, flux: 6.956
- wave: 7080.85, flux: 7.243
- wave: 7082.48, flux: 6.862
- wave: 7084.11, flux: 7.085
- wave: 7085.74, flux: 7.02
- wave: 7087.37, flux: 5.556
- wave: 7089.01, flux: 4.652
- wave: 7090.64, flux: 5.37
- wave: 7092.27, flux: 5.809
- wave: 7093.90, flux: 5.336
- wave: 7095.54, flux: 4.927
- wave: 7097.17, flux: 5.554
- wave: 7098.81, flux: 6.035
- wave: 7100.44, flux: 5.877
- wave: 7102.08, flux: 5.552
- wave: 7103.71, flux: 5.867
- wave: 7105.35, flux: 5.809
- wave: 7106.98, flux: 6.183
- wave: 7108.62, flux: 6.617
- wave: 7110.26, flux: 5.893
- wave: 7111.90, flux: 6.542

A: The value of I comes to -2.0 Ang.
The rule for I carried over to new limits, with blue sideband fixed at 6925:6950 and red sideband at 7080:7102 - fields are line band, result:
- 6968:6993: -2.6 Ang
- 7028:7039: -3.8 Ang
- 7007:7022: -3.0 Ang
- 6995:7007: -1.7 Ang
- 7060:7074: -1.7 Ang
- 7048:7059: -3.3 Ang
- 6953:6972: -0.5 Ang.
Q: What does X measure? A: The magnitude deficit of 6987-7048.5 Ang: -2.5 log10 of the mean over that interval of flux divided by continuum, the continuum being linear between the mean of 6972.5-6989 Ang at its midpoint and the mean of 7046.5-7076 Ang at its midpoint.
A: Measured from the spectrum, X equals -0.087 mag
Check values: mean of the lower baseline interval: 6.55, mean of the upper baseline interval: 7.16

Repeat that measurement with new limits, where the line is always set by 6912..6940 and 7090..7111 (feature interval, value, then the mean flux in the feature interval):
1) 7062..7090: -0.17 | 6.65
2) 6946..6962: -0.16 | 6.17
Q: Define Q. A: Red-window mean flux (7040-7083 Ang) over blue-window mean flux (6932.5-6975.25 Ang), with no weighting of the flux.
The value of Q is 1.2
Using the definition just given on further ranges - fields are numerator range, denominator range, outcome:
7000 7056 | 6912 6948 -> 1.40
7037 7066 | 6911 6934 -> 1.52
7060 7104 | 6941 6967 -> 1.02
